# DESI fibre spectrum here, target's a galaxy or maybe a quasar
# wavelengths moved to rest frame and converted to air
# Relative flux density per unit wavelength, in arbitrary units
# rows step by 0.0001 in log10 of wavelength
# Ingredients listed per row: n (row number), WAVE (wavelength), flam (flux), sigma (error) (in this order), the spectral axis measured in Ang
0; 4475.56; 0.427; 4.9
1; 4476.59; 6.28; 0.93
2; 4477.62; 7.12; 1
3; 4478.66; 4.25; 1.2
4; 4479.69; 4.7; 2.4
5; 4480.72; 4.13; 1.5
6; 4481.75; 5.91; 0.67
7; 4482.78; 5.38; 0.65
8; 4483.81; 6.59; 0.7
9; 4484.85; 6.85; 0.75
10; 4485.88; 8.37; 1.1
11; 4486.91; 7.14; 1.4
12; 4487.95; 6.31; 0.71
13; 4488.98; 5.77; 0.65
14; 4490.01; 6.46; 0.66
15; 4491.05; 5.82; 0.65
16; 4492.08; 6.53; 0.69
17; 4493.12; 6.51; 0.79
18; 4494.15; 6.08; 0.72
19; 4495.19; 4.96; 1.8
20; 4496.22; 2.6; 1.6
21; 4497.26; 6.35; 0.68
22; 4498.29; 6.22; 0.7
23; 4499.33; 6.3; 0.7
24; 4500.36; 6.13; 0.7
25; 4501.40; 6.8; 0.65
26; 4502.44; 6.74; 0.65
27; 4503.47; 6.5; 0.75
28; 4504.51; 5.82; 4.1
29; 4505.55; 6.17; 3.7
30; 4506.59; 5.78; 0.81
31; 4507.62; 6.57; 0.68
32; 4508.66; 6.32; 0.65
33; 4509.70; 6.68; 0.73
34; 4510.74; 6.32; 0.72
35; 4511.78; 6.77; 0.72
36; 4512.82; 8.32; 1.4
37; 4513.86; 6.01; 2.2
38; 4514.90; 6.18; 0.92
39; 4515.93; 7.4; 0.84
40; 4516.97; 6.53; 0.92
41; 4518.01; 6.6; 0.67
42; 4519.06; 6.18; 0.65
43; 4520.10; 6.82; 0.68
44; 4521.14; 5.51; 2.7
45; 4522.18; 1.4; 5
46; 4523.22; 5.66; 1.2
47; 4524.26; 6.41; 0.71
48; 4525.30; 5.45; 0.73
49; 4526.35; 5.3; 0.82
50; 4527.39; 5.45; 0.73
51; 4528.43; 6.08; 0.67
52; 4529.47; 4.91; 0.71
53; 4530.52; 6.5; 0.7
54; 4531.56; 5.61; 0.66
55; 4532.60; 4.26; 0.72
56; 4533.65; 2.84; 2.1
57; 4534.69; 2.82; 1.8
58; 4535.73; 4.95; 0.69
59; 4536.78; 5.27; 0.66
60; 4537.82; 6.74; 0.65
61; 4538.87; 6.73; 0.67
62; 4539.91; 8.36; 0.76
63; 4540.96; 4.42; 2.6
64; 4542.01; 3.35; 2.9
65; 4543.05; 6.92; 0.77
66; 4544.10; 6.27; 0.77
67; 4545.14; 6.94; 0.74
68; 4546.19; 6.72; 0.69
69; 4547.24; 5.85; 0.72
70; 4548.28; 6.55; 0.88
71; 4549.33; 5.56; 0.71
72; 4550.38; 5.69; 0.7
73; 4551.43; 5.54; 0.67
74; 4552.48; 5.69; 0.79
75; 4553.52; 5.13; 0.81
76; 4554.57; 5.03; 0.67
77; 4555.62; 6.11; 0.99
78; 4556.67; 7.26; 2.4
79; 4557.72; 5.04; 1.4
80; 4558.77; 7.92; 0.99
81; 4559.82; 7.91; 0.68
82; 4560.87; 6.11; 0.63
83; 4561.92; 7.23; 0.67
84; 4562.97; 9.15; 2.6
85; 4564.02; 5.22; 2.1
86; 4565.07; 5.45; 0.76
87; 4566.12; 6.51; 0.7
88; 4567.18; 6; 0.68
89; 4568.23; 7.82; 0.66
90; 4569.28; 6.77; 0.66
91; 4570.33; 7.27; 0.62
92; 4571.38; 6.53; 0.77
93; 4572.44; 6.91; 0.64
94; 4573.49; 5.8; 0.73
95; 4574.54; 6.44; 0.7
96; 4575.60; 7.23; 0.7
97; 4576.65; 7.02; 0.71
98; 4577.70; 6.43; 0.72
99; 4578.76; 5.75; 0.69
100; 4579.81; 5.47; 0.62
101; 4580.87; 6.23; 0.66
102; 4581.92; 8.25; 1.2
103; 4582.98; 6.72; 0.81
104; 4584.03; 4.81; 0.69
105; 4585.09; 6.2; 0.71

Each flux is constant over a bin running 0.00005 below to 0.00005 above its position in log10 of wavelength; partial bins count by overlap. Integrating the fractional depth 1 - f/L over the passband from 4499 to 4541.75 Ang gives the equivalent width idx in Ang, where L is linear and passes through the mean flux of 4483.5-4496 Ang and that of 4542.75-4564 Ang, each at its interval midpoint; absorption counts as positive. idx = 3.3 Ang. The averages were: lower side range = 6.35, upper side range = 6.4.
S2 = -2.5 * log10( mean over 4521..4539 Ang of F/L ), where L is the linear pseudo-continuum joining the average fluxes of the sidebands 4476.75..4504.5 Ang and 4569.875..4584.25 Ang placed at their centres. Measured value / 0.23 mag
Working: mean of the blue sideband 6.02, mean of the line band 5.06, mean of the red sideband 6.52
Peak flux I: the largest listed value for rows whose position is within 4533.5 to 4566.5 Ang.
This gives 9.15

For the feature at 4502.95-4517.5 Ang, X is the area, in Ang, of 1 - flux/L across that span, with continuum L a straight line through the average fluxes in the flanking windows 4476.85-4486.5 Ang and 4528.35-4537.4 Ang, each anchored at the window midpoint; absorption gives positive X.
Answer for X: -3.4 Ang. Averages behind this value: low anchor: 5.95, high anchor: 4.77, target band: 6.53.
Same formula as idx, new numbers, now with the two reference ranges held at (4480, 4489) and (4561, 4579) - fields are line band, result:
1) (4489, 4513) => 0.7 Ang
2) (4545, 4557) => 1.2 Ang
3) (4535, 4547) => 1.0 Ang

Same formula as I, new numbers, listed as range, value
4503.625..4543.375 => 8.36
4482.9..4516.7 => 8.37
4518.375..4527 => 6.82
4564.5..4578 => 7.82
